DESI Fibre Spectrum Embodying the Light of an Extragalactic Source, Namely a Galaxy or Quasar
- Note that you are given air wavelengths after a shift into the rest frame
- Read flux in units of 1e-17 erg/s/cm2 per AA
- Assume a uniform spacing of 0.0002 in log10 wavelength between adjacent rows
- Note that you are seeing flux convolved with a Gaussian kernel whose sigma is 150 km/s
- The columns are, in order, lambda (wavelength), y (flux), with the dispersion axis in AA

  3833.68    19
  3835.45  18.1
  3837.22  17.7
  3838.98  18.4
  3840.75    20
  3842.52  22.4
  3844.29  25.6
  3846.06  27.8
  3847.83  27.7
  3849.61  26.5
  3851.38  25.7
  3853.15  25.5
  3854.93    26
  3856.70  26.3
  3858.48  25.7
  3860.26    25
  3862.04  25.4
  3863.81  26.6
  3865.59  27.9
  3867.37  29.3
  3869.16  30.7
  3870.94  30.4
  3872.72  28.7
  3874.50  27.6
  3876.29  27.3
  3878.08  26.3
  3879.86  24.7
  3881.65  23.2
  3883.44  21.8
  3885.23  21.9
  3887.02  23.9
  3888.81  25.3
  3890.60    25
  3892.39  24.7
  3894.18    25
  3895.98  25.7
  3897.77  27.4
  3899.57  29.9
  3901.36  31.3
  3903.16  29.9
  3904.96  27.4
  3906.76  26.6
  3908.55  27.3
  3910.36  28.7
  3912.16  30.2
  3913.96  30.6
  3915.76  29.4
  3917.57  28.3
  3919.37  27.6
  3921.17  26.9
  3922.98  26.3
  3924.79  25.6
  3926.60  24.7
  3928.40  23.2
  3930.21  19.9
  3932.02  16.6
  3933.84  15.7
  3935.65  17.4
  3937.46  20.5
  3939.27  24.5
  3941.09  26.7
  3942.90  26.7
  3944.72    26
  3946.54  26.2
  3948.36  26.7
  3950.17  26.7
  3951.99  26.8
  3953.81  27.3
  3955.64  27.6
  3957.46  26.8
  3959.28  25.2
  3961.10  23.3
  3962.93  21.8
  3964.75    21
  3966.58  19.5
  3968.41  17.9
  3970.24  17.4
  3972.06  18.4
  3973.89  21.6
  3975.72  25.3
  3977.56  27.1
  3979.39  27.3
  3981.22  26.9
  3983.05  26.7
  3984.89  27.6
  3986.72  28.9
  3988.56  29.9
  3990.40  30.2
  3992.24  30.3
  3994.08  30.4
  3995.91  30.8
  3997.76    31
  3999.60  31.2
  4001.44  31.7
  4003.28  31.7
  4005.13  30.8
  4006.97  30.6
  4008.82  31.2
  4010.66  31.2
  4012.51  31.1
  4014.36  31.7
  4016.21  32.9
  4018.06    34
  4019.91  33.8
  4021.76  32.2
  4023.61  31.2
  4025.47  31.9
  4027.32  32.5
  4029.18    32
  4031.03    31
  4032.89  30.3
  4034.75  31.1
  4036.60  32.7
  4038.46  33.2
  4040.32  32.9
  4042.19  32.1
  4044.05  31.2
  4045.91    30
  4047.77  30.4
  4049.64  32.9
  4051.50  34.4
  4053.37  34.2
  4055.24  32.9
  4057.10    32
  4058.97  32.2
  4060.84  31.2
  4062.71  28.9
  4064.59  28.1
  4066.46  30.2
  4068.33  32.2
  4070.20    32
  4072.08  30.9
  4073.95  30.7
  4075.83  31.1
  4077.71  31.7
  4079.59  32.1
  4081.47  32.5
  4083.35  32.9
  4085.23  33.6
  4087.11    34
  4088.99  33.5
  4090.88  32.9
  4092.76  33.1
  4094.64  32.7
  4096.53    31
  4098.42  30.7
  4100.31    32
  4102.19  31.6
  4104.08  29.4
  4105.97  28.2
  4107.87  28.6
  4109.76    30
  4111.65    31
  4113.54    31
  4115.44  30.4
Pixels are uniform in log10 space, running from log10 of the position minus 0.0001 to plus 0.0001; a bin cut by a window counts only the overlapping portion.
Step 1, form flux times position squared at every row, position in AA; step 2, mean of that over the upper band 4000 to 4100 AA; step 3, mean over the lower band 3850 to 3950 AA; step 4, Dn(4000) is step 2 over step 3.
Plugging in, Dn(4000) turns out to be 1.33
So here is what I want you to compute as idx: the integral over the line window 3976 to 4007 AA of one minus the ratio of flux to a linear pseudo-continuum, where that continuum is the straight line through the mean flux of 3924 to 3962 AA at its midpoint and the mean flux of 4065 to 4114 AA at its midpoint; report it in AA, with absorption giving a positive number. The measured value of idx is -3.5 AA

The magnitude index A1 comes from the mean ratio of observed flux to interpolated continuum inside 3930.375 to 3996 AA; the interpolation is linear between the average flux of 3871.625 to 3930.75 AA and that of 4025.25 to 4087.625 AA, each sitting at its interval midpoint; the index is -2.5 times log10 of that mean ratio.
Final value 0.17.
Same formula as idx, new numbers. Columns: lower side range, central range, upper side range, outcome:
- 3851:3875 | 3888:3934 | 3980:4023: 3.45 AA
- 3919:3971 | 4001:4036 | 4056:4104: -4.73 AA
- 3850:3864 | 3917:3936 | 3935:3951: 1.48 AA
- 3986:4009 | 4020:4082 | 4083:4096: 0.84 AA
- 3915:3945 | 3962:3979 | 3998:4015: 3.96 AA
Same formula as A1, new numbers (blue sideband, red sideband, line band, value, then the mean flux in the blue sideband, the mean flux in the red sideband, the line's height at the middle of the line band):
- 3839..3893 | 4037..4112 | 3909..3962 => 0.10 mag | 25.7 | 31.6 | 27.7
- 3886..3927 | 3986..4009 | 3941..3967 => 0.15 mag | 27.3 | 30.7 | 29.1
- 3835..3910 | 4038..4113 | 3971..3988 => 0.13 mag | 25.8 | 31.6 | 28.9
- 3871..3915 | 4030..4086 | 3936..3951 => 0.13 mag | 26.8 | 31.7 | 28.3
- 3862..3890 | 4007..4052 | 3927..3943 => 0.33 mag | 26.3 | 31.9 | 28.5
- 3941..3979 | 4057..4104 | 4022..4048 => -0.10 mag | 24.1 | 31.7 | 28.8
